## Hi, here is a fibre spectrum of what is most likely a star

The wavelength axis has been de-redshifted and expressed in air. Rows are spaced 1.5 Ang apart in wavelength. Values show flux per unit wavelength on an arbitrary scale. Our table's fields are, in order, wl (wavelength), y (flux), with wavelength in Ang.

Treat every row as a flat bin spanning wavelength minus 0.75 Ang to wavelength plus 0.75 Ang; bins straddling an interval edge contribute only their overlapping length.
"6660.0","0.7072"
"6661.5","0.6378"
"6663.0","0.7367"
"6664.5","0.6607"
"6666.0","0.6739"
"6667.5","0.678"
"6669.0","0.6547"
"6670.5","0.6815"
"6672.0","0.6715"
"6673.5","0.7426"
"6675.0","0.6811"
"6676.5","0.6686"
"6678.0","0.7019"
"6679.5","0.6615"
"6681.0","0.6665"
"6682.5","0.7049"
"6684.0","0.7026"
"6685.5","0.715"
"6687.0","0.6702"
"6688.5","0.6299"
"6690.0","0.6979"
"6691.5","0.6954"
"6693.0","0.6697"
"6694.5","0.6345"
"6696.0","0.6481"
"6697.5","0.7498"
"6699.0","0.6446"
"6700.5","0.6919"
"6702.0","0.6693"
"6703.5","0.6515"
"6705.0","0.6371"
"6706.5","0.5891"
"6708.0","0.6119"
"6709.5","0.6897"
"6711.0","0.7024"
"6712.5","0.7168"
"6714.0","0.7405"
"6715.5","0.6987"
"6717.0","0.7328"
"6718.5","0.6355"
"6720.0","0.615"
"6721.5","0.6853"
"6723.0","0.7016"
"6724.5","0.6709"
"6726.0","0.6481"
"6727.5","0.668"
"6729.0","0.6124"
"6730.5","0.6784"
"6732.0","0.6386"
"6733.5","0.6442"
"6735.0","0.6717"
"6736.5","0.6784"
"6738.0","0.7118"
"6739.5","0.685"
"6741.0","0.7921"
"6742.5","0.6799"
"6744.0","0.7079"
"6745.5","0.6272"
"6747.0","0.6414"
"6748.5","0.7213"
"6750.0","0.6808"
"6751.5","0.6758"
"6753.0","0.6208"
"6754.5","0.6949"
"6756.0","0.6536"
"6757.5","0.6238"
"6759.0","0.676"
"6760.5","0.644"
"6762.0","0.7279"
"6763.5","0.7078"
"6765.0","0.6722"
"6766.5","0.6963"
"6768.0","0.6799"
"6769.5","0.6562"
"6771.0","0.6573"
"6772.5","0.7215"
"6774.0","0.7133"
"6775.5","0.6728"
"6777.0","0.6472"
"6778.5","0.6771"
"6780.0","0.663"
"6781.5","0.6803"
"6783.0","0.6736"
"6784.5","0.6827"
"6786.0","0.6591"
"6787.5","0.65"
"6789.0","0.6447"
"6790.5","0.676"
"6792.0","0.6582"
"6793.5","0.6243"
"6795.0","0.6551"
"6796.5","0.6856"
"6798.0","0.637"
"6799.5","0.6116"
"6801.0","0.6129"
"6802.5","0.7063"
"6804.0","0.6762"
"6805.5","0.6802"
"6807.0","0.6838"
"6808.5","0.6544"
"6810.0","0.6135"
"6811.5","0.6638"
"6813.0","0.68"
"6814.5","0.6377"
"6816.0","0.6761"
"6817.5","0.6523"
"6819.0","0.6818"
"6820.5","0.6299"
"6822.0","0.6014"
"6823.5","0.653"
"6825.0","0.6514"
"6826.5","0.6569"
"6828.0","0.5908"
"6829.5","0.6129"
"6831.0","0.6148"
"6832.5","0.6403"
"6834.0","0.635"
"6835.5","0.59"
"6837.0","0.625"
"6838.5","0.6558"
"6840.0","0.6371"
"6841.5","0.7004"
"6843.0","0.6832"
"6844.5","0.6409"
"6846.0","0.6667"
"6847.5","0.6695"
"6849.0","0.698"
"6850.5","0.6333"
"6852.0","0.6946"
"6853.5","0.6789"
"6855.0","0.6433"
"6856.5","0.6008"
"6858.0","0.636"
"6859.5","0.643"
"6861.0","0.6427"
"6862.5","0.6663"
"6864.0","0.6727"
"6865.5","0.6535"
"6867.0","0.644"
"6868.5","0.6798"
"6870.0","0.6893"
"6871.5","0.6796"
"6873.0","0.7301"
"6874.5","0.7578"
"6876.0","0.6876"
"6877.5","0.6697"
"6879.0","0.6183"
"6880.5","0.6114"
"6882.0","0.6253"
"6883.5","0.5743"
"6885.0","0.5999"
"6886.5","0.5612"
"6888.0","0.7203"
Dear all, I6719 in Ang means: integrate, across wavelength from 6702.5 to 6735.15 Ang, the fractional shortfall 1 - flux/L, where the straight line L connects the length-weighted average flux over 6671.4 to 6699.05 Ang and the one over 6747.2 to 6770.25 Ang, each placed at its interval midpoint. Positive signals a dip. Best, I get 0.7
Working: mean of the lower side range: 0.683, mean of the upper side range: 0.675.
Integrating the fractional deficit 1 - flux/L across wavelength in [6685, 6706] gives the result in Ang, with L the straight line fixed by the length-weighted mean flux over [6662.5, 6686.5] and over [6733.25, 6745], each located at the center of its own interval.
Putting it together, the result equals 0.6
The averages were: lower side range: 0.687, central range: 0.67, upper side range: 0.697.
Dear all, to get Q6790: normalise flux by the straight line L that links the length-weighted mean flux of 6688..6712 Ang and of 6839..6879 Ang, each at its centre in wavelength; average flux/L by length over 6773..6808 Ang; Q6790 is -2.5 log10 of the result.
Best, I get 0.00 mag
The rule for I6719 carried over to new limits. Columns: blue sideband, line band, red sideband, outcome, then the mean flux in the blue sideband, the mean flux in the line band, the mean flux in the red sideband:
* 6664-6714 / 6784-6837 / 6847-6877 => 1.91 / 0.676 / 0.648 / 0.67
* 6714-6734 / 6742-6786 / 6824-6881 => -0.76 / 0.667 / 0.675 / 0.655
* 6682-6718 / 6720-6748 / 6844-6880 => 0.10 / 0.678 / 0.673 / 0.666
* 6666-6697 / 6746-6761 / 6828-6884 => 0.13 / 0.679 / 0.663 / 0.654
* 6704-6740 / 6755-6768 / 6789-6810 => -0.26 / 0.669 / 0.676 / 0.656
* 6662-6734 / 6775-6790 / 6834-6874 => 0.03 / 0.674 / 0.665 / 0.66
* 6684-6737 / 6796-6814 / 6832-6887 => 0.03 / 0.67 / 0.658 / 0.653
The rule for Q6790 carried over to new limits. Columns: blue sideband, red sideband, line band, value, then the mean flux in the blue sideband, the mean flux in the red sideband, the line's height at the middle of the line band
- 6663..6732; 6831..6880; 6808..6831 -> 0.03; 0.675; 0.66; 0.664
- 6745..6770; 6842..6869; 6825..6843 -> 0.04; 0.671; 0.658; 0.661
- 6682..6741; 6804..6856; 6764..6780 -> -0.03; 0.674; 0.651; 0.662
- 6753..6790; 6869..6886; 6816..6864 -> 0.03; 0.673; 0.657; 0.663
